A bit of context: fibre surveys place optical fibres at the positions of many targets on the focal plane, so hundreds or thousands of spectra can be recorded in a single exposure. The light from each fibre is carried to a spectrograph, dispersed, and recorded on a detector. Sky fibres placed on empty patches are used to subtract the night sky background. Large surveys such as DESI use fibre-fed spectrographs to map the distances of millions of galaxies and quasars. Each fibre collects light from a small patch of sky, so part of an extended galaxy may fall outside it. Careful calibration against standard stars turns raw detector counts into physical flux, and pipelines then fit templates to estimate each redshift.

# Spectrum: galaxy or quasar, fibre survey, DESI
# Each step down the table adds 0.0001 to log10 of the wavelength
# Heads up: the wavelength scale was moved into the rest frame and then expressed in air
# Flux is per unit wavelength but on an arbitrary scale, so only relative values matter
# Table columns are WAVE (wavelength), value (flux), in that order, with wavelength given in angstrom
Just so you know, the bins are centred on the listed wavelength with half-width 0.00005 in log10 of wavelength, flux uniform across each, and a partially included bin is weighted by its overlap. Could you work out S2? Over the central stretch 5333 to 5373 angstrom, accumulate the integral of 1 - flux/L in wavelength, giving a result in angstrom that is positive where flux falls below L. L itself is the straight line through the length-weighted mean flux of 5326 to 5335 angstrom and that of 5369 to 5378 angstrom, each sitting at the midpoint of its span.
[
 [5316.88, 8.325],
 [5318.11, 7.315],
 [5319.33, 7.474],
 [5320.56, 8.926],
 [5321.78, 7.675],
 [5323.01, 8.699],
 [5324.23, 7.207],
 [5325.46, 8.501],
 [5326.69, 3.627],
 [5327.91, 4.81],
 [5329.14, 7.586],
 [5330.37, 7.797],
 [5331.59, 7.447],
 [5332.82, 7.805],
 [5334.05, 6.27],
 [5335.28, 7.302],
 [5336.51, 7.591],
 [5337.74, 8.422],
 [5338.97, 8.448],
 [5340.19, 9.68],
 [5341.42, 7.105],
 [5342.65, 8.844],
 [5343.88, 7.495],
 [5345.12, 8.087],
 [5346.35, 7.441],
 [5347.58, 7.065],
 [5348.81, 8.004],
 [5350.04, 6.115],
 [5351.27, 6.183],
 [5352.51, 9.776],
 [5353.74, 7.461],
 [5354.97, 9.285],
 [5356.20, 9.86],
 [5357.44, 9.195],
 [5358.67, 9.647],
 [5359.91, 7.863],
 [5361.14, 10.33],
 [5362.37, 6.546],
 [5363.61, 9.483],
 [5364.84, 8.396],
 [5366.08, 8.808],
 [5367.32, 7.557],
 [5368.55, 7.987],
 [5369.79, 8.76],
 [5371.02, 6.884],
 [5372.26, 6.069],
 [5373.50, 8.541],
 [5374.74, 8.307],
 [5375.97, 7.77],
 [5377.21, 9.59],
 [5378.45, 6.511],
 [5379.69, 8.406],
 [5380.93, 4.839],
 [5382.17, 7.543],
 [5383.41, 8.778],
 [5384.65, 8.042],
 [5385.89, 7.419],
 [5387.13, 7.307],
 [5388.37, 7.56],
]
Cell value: -4.40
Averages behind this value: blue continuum 6.52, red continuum 7.96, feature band 8.06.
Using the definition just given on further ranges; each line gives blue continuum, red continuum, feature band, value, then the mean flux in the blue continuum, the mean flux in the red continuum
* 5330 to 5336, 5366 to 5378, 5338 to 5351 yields -0.52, 7.31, 7.97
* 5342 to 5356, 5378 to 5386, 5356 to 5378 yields -2.27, 7.86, 7.37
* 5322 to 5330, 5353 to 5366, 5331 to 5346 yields -0.61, 6.81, 8.82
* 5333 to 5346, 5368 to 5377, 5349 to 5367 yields -1.37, 7.91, 7.84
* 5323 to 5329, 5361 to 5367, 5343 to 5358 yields -0.42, 6.44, 8.52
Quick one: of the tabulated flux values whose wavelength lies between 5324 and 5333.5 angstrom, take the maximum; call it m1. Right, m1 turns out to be 8.501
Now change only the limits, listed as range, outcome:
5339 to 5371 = 10.33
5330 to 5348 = 9.68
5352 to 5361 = 9.86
